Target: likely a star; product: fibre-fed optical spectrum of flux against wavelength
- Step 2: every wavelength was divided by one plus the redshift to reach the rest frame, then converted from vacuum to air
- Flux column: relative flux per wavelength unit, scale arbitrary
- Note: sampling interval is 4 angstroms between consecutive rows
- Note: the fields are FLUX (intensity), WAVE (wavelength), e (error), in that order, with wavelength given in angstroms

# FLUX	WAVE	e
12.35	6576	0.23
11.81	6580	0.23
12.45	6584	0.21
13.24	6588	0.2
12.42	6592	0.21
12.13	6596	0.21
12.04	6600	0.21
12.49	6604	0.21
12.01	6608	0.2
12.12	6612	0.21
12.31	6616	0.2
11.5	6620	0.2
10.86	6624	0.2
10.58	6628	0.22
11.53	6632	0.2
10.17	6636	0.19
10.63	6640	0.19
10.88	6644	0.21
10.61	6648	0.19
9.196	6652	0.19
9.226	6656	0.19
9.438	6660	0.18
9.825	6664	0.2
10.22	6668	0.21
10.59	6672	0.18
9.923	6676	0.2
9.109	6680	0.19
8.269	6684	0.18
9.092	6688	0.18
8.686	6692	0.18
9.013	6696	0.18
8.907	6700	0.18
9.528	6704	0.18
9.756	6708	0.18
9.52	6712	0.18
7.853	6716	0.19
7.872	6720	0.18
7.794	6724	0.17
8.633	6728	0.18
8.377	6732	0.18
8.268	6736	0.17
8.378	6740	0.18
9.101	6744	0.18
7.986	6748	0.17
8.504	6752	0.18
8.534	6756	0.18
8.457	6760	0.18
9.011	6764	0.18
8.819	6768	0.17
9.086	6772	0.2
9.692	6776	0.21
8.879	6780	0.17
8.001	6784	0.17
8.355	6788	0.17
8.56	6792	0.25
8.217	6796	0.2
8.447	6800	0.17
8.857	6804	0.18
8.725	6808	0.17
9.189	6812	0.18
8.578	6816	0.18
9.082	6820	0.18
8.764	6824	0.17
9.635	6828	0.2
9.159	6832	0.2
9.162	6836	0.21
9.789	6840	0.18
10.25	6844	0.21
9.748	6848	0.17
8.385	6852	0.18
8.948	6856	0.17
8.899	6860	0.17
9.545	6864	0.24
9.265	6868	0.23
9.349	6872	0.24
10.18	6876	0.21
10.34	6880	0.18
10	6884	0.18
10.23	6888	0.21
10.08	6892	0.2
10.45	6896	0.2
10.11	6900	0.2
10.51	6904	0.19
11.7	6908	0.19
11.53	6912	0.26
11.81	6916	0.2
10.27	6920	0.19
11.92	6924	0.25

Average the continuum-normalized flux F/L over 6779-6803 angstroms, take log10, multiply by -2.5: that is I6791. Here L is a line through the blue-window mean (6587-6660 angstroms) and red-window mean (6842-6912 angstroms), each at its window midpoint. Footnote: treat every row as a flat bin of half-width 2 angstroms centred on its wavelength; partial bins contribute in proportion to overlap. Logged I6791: 0.23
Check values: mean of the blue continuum 11.3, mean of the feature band 8.41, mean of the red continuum 9.93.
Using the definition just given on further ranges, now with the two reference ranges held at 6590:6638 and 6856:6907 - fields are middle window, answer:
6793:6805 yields 0.227 mag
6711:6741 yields 0.300 mag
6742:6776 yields 0.221 mag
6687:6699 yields 0.244 mag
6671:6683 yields 0.165 mag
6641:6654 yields 0.120 mag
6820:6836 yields 0.122 mag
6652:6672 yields 0.169 mag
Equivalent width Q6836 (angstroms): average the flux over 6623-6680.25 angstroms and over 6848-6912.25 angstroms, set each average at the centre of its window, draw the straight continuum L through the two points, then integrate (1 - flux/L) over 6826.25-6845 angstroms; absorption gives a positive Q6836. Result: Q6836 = 0.8 angstroms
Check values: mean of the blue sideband 10.2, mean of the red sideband 9.92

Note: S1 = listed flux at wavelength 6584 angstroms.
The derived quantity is 12.45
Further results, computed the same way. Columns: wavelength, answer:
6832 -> 9.159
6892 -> 10.08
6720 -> 7.872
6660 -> 9.438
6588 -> 13.24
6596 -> 12.13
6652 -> 9.196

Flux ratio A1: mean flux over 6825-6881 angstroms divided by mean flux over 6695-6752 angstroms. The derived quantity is 1.09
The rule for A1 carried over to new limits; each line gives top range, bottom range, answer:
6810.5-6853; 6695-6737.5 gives 1.07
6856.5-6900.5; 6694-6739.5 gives 1.13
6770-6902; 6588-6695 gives 0.87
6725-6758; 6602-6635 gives 0.73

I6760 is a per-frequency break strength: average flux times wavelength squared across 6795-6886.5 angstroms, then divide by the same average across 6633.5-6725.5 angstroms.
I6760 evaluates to 1.0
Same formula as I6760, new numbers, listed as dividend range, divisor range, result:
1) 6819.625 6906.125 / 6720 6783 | 1.16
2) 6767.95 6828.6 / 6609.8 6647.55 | 0.83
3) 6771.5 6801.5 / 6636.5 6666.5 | 0.90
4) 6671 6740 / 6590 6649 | 0.79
